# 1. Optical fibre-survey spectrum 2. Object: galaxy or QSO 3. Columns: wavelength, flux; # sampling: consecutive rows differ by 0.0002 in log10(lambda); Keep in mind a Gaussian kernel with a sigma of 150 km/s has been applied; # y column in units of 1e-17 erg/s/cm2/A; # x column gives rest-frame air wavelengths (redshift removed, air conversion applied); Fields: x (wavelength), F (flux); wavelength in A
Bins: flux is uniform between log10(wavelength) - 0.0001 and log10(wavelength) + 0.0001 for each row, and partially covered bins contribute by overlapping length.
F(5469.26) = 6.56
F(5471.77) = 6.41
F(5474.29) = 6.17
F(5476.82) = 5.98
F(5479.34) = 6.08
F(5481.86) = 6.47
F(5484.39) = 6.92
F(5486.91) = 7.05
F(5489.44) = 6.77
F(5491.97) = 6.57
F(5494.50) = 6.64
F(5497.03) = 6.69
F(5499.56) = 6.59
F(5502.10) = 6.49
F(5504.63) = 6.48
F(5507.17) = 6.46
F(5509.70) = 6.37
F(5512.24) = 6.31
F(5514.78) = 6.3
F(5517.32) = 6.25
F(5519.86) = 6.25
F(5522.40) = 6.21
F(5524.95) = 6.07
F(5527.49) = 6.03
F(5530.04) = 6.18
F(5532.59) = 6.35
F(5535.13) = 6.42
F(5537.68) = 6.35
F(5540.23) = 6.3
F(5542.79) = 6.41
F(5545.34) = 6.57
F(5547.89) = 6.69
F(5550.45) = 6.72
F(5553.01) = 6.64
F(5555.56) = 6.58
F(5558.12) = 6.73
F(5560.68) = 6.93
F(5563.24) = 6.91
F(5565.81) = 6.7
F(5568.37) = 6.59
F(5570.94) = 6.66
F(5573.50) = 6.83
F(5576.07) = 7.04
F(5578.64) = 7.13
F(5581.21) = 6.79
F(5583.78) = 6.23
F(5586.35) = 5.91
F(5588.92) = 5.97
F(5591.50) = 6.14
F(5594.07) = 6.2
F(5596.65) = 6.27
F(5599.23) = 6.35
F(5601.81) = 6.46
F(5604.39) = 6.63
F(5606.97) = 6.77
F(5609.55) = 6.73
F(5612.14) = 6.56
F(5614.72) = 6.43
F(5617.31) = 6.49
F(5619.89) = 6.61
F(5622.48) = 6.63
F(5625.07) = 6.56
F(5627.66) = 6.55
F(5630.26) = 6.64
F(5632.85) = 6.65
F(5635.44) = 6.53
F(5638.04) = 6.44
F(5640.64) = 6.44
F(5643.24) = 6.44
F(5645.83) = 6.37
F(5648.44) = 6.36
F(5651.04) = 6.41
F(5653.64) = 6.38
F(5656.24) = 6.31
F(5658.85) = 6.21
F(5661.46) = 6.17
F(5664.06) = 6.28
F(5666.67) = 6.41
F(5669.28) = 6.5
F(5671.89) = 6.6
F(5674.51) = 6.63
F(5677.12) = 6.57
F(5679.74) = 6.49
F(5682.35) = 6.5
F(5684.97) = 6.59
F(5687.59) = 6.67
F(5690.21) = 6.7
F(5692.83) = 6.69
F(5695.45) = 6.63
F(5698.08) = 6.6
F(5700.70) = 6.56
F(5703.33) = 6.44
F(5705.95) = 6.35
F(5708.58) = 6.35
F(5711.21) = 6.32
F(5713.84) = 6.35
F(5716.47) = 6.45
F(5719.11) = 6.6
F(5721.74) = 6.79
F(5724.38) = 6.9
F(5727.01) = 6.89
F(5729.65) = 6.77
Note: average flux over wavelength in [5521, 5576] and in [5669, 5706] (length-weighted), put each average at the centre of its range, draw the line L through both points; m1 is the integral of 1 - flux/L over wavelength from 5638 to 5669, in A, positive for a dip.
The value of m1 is 1.0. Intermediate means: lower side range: 6.53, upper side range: 6.58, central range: 6.35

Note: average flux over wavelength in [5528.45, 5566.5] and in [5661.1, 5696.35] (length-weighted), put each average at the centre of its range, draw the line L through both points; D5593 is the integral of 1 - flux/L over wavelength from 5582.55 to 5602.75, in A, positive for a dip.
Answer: 1.13 A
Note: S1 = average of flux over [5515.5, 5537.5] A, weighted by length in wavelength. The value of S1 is 6.23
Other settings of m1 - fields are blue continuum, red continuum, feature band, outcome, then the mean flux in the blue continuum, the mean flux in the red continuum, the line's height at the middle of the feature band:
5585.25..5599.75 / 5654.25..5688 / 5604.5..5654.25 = -1.99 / 6.13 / 6.45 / 6.28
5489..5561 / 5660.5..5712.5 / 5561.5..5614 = -0.60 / 6.45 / 6.51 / 6.47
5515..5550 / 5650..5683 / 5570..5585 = -1.01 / 6.32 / 6.42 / 6.36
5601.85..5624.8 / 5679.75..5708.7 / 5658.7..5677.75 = 0.41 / 6.6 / 6.56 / 6.57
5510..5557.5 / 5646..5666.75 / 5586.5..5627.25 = -0.66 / 6.37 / 6.31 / 6.34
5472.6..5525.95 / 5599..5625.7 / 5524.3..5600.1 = 0.22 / 6.43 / 6.58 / 6.51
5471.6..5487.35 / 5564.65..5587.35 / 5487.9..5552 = 0.92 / 6.41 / 6.66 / 6.52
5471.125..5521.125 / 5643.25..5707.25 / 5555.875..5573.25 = -0.75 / 6.46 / 6.48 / 6.47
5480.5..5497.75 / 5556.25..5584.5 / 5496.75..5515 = 0.76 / 6.73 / 6.78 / 6.74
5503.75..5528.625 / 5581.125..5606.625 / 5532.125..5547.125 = -0.32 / 6.27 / 6.29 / 6.28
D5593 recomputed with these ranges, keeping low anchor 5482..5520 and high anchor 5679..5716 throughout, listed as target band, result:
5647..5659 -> 0.33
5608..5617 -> -0.05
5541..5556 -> -0.12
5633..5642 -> 0.05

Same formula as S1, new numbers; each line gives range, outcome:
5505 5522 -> 6.33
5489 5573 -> 6.49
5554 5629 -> 6.56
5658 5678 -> 6.42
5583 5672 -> 6.42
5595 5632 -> 6.55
